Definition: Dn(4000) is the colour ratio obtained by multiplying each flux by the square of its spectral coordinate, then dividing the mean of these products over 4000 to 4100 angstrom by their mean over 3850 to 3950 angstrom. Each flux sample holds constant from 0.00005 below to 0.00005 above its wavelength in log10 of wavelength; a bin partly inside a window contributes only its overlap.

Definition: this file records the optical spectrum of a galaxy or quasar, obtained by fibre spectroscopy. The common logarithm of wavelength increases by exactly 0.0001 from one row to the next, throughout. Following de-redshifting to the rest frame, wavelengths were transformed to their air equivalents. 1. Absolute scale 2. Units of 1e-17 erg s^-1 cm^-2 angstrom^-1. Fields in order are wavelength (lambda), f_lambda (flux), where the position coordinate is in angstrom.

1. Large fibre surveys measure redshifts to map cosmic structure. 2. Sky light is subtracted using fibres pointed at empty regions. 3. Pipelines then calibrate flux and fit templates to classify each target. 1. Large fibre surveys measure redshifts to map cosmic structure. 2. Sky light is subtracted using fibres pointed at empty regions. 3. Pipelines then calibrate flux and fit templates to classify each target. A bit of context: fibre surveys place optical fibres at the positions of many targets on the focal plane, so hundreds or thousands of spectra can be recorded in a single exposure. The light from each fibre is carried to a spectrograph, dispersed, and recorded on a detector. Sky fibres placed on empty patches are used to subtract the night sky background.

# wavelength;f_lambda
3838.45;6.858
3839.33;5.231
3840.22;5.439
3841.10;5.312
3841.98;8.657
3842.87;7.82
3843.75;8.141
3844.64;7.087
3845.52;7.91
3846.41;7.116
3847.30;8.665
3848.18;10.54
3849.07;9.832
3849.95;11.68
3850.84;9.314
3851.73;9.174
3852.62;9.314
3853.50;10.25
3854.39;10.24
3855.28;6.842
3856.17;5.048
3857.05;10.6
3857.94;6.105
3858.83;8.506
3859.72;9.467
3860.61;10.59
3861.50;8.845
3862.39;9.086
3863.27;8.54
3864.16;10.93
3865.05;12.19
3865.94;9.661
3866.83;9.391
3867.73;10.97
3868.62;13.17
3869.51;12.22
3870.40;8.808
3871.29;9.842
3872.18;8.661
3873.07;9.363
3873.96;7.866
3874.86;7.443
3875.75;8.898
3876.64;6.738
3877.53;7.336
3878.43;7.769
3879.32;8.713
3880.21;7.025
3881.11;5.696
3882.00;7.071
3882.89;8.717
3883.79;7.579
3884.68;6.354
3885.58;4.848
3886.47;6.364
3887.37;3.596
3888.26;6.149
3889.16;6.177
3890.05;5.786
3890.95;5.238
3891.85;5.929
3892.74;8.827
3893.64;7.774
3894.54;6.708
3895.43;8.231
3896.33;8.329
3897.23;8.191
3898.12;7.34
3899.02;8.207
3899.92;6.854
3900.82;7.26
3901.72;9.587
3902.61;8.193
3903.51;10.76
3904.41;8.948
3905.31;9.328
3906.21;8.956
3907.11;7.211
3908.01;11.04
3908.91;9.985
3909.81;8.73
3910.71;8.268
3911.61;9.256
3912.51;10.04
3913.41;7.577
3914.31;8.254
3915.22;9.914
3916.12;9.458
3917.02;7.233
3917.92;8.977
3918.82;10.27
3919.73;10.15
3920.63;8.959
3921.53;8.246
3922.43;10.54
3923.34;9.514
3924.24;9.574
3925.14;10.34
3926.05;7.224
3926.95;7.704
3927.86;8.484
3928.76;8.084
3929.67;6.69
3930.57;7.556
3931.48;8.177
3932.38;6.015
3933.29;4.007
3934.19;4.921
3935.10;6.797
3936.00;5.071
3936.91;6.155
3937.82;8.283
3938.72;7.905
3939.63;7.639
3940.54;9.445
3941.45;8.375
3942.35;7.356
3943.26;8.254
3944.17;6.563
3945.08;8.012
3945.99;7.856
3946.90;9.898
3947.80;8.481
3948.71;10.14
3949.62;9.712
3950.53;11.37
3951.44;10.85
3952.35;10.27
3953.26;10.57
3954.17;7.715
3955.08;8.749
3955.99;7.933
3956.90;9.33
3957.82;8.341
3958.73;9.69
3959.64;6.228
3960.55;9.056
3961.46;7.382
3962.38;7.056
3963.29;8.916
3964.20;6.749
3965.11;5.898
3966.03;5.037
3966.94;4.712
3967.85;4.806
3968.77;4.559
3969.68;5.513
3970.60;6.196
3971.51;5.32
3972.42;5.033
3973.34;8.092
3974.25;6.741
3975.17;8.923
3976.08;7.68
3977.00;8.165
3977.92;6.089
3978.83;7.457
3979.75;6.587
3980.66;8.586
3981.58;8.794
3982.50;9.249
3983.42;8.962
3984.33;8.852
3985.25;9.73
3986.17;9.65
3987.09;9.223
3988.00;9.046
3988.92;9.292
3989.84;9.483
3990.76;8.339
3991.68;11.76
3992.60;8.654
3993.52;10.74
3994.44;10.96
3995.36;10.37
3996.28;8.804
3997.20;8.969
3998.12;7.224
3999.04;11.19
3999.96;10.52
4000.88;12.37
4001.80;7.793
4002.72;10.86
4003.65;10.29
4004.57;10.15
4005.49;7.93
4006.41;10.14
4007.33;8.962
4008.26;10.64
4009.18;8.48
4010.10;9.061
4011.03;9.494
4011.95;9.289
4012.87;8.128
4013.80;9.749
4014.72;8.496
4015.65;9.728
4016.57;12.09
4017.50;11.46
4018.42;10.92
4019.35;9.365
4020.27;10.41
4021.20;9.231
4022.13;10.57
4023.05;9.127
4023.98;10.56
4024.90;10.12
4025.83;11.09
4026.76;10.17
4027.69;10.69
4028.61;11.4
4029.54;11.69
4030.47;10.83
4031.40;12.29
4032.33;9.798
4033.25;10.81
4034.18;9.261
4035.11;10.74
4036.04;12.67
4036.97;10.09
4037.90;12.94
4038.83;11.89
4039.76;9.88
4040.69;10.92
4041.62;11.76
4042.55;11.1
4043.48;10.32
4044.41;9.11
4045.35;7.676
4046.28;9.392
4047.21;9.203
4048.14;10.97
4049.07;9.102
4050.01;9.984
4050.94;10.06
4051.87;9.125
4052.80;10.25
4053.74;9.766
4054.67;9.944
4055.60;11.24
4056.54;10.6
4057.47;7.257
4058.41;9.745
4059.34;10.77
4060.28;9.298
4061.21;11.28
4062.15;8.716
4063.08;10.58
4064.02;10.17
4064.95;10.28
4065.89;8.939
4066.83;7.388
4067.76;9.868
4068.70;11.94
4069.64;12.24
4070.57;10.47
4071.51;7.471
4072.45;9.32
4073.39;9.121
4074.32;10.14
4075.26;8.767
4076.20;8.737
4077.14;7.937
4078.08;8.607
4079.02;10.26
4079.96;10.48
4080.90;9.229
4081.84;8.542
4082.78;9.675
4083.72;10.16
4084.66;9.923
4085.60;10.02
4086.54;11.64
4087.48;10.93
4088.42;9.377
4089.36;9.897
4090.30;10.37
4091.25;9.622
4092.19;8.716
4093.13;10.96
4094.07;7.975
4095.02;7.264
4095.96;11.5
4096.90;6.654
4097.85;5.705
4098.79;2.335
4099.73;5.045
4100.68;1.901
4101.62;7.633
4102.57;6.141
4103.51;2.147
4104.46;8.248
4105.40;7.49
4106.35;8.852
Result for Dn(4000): 1.3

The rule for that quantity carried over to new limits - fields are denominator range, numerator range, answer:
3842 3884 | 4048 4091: 1.22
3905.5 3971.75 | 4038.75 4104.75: 1.21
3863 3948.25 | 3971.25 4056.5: 1.25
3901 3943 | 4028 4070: 1.31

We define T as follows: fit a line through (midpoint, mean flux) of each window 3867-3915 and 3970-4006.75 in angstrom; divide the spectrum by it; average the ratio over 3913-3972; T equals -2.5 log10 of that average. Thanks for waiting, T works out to 0.07 mag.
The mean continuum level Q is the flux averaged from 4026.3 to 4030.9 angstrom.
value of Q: 11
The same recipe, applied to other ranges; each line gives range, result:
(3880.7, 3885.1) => 7.11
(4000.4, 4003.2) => 10.3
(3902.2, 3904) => 9.48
